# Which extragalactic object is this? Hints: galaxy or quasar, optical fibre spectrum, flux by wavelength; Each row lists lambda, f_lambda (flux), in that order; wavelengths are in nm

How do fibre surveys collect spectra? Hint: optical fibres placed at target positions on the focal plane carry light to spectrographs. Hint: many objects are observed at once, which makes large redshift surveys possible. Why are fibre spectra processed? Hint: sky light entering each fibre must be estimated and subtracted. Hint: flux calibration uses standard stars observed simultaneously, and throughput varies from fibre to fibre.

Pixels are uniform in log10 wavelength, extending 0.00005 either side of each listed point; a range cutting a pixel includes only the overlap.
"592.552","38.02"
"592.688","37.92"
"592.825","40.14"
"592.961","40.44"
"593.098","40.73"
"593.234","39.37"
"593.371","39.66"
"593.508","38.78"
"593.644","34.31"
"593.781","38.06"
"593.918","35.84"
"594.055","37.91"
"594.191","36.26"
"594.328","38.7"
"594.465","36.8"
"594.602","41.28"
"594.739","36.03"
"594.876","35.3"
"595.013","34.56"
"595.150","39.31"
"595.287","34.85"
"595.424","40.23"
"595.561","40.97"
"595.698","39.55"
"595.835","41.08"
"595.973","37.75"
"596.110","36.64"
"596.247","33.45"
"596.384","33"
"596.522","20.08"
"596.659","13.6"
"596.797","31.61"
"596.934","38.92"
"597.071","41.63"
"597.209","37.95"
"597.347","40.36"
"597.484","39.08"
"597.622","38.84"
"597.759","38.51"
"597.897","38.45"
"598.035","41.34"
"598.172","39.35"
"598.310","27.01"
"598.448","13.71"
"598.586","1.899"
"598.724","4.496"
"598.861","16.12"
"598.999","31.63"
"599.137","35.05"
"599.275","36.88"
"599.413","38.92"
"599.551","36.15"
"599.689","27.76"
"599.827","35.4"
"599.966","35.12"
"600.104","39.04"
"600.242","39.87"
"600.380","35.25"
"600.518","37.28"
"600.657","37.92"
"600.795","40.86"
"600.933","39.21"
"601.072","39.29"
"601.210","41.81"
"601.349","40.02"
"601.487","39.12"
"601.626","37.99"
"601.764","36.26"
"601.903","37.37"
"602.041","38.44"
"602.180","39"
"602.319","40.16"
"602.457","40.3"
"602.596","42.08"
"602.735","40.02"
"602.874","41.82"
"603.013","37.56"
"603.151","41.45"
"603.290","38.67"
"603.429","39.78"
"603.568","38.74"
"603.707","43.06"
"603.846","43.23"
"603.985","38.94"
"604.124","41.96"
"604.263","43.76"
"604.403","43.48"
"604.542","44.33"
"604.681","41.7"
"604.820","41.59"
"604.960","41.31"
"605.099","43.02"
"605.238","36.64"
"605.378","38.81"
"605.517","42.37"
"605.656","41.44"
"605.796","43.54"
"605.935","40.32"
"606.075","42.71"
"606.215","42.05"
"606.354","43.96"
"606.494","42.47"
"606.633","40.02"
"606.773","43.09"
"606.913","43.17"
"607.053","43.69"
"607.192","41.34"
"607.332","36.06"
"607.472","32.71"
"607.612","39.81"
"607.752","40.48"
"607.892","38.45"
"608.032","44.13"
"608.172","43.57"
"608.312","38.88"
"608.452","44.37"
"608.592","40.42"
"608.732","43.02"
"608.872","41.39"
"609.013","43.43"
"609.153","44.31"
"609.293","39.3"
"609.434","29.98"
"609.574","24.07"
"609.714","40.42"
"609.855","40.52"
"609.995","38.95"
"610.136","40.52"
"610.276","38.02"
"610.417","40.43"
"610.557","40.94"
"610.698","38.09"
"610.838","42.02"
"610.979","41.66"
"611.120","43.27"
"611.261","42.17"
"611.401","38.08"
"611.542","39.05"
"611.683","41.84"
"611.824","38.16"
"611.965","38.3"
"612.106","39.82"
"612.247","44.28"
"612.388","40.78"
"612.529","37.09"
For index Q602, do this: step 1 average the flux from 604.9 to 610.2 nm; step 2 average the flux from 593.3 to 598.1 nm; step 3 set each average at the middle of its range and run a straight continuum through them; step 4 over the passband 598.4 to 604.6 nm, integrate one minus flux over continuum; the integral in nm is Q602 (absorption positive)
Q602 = 0.35 nm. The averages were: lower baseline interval 36.6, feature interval 36.3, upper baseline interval 40.4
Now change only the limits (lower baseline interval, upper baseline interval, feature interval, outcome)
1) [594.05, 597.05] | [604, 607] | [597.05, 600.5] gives 0.48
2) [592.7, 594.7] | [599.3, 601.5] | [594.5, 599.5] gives 0.65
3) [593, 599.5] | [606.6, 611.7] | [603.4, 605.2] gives -0.19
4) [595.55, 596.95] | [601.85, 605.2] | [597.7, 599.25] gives 0.39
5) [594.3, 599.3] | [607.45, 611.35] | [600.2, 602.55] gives -0.22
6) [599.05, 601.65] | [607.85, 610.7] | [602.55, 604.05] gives -0.09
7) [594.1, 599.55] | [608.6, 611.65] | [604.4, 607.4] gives -0.32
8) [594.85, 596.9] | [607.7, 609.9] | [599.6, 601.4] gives -0.07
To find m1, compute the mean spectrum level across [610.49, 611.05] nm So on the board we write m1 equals 40.6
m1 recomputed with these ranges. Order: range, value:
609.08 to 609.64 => 34.6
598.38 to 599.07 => 13.6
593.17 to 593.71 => 38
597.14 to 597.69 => 39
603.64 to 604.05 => 41.8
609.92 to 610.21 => 39.8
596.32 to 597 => 27.3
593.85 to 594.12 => 36.8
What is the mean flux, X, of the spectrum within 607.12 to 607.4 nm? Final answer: 38.9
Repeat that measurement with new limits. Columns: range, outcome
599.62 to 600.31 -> 35.4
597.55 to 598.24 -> 39.3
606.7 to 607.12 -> 43.2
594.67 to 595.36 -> 36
